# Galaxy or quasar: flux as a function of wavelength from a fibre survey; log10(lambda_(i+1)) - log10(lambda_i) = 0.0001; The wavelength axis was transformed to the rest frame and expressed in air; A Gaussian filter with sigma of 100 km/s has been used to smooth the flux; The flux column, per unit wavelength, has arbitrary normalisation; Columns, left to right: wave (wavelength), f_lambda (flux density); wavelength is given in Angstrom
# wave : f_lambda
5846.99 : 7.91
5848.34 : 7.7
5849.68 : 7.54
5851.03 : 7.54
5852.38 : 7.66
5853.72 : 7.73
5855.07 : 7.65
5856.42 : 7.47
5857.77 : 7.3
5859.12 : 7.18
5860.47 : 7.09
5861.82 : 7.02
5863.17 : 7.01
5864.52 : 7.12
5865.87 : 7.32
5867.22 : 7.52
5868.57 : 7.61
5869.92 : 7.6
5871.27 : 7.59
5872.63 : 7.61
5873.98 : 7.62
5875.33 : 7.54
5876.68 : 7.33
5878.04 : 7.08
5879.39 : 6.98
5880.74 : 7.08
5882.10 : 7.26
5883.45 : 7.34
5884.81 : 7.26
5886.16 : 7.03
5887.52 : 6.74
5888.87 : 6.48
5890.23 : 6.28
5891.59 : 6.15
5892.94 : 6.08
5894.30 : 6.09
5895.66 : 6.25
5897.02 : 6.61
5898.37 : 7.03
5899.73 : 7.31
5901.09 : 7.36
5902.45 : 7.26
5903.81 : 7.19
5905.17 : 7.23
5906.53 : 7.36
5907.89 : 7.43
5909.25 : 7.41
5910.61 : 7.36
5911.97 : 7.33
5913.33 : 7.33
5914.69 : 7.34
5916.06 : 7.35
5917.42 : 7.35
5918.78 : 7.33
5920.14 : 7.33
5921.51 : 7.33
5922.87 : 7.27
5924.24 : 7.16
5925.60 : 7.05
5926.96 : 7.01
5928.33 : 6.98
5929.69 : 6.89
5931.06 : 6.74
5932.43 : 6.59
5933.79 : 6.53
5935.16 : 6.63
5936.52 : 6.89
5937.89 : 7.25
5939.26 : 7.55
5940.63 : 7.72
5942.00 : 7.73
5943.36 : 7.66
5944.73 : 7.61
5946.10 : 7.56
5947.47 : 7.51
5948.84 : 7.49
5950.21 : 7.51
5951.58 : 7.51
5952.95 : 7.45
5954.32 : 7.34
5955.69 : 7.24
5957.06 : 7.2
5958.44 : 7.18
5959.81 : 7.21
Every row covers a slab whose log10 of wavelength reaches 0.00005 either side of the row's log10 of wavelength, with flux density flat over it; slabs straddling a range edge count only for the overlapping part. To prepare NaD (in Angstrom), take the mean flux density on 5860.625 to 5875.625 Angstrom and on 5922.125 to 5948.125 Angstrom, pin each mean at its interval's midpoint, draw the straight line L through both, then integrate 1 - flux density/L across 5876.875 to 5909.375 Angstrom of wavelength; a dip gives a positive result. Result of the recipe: 1.73 Angstrom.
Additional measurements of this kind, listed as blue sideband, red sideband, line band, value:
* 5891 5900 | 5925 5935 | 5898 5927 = -2.8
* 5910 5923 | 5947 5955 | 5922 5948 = 0.8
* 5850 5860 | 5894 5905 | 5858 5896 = 0.9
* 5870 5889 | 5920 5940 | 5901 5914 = -0.4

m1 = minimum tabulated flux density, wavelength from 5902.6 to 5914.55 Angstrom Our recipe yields 7.19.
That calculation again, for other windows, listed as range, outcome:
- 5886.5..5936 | 6.08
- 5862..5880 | 6.98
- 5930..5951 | 6.53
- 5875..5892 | 6.15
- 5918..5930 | 6.89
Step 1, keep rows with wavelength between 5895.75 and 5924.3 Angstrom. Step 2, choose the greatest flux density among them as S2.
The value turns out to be 7.43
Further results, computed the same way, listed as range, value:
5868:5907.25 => 7.62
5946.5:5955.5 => 7.51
